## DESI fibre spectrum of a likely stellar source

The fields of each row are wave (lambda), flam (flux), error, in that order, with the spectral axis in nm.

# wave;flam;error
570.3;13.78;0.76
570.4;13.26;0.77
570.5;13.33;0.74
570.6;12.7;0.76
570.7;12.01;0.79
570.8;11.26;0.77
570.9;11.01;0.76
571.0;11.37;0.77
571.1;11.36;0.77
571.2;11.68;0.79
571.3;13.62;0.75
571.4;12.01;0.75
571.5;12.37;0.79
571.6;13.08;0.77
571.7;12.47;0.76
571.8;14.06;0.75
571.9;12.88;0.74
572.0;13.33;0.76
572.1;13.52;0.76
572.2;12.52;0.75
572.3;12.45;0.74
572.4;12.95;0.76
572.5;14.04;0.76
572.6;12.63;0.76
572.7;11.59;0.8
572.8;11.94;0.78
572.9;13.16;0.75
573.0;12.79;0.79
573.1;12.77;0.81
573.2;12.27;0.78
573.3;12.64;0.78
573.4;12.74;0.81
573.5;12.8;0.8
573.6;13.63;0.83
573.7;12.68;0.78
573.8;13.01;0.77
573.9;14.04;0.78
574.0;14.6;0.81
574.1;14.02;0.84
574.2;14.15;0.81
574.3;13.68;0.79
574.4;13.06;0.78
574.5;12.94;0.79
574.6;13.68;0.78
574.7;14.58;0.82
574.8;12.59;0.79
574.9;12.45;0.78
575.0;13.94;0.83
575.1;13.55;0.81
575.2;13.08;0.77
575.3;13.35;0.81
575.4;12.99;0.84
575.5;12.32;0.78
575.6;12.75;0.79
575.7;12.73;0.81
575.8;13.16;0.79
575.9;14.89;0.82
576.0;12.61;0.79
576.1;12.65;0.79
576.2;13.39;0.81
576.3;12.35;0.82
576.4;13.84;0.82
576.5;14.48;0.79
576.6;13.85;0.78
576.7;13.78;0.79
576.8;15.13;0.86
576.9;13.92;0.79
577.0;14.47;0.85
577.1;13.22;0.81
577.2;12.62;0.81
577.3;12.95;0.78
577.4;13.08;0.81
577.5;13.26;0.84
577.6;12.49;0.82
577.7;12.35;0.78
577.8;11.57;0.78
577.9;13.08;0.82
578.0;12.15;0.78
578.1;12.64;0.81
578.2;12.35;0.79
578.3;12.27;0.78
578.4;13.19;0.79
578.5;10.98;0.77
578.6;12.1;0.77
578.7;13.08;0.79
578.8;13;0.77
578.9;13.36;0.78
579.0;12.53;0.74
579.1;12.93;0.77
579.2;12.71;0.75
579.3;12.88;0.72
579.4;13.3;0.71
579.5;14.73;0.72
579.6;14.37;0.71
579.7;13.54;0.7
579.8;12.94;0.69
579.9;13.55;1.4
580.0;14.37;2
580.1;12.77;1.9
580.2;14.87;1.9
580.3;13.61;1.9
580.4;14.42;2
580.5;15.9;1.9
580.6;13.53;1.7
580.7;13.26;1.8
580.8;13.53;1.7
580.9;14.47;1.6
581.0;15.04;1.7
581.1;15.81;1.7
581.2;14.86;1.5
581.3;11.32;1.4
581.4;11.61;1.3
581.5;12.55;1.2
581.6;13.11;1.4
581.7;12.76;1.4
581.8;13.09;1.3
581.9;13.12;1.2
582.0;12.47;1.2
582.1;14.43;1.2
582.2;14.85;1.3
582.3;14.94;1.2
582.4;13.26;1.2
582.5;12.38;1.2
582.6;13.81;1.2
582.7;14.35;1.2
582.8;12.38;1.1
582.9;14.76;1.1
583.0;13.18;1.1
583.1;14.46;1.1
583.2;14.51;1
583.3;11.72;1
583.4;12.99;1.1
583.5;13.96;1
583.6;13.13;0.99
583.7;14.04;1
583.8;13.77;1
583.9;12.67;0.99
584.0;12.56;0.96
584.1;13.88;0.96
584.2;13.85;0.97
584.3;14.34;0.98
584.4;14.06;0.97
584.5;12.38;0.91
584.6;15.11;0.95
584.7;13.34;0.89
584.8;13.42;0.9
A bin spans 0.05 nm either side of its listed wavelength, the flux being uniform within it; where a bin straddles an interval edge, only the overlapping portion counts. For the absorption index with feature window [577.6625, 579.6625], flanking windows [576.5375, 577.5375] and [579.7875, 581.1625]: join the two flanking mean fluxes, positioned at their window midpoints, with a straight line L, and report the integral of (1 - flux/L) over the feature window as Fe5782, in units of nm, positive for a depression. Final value 0.16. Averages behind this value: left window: 13.6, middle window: 12.8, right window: 14.2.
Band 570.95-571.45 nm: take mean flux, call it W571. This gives 12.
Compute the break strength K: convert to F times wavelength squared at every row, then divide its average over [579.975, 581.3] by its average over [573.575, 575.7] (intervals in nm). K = 1.09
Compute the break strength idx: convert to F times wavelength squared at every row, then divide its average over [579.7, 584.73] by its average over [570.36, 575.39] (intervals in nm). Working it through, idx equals 1.1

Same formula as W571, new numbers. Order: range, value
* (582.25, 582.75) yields 13.7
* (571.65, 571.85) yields 13.3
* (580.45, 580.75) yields 14.2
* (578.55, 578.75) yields 12.6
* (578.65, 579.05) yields 13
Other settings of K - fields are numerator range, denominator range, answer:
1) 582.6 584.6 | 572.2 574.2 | 1.08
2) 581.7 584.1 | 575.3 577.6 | 1.03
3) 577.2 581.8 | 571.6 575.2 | 1.03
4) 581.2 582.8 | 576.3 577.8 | 1.00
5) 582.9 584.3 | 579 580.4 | 1.01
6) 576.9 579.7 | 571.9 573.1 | 1.03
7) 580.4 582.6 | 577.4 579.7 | 1.08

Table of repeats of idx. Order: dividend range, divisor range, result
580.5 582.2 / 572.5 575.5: 1.06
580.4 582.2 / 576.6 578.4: 1.06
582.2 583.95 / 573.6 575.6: 1.04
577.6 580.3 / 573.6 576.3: 0.99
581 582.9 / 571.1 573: 1.09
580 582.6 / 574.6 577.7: 1.05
